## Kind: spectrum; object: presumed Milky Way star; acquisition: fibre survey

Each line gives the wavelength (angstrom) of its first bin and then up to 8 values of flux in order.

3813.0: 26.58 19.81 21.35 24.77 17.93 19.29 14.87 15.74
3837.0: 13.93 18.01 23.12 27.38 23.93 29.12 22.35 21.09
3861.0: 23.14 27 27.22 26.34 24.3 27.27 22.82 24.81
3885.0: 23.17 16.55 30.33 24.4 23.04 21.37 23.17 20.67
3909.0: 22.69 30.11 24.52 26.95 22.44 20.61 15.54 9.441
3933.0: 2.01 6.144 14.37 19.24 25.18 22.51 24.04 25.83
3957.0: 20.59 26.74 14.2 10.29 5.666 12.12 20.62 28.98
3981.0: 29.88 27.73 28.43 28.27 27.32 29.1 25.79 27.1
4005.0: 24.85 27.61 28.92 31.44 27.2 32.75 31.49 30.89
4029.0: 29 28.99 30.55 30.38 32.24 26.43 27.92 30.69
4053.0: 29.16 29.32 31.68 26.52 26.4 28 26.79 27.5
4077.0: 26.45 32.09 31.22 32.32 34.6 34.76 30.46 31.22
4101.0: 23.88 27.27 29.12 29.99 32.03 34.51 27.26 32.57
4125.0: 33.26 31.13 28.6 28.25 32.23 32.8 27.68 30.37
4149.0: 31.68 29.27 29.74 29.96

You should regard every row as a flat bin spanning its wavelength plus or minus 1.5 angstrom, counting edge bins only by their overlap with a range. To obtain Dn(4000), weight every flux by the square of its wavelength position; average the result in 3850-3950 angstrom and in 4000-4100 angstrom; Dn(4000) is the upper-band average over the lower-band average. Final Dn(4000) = 1.5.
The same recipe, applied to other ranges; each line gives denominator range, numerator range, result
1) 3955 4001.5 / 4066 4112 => 1.39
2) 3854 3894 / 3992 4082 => 1.29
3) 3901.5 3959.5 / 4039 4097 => 1.60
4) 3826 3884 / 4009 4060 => 1.44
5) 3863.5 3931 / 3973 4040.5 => 1.29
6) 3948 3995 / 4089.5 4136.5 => 1.47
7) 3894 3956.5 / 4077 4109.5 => 1.65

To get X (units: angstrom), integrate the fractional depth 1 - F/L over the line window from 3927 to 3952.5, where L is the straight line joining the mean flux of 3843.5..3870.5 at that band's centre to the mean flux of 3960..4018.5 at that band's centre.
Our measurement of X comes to 9.5 angstrom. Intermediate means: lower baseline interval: 25.2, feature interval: 15.4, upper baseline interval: 24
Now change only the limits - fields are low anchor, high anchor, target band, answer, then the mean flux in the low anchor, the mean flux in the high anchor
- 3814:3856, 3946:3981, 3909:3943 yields 4.3 angstrom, 20.9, 19.8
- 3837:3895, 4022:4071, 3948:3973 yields 8.3 angstrom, 24.1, 29.3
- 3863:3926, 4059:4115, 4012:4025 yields -1.4 angstrom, 24.2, 29.6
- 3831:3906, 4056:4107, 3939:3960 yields 2.4 angstrom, 23.1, 29.4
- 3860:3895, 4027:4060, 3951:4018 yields 9.6 angstrom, 24.8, 29.7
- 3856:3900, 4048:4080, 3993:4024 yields -1.5 angstrom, 24.3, 28.4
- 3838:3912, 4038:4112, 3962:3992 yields 6.7 angstrom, 23.9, 29.5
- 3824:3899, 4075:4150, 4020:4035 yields -1.3 angstrom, 22.7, 30.6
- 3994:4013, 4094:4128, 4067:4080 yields 0.7 angstrom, 27.3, 30.2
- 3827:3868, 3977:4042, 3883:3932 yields 4.8 angstrom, 21.8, 29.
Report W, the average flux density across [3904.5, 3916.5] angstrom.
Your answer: 24.5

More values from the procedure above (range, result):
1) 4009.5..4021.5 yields 30.1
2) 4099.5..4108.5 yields 26.8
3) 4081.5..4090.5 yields 32.7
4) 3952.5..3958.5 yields 23.2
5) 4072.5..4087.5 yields 29.9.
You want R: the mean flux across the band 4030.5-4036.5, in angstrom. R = 29.8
